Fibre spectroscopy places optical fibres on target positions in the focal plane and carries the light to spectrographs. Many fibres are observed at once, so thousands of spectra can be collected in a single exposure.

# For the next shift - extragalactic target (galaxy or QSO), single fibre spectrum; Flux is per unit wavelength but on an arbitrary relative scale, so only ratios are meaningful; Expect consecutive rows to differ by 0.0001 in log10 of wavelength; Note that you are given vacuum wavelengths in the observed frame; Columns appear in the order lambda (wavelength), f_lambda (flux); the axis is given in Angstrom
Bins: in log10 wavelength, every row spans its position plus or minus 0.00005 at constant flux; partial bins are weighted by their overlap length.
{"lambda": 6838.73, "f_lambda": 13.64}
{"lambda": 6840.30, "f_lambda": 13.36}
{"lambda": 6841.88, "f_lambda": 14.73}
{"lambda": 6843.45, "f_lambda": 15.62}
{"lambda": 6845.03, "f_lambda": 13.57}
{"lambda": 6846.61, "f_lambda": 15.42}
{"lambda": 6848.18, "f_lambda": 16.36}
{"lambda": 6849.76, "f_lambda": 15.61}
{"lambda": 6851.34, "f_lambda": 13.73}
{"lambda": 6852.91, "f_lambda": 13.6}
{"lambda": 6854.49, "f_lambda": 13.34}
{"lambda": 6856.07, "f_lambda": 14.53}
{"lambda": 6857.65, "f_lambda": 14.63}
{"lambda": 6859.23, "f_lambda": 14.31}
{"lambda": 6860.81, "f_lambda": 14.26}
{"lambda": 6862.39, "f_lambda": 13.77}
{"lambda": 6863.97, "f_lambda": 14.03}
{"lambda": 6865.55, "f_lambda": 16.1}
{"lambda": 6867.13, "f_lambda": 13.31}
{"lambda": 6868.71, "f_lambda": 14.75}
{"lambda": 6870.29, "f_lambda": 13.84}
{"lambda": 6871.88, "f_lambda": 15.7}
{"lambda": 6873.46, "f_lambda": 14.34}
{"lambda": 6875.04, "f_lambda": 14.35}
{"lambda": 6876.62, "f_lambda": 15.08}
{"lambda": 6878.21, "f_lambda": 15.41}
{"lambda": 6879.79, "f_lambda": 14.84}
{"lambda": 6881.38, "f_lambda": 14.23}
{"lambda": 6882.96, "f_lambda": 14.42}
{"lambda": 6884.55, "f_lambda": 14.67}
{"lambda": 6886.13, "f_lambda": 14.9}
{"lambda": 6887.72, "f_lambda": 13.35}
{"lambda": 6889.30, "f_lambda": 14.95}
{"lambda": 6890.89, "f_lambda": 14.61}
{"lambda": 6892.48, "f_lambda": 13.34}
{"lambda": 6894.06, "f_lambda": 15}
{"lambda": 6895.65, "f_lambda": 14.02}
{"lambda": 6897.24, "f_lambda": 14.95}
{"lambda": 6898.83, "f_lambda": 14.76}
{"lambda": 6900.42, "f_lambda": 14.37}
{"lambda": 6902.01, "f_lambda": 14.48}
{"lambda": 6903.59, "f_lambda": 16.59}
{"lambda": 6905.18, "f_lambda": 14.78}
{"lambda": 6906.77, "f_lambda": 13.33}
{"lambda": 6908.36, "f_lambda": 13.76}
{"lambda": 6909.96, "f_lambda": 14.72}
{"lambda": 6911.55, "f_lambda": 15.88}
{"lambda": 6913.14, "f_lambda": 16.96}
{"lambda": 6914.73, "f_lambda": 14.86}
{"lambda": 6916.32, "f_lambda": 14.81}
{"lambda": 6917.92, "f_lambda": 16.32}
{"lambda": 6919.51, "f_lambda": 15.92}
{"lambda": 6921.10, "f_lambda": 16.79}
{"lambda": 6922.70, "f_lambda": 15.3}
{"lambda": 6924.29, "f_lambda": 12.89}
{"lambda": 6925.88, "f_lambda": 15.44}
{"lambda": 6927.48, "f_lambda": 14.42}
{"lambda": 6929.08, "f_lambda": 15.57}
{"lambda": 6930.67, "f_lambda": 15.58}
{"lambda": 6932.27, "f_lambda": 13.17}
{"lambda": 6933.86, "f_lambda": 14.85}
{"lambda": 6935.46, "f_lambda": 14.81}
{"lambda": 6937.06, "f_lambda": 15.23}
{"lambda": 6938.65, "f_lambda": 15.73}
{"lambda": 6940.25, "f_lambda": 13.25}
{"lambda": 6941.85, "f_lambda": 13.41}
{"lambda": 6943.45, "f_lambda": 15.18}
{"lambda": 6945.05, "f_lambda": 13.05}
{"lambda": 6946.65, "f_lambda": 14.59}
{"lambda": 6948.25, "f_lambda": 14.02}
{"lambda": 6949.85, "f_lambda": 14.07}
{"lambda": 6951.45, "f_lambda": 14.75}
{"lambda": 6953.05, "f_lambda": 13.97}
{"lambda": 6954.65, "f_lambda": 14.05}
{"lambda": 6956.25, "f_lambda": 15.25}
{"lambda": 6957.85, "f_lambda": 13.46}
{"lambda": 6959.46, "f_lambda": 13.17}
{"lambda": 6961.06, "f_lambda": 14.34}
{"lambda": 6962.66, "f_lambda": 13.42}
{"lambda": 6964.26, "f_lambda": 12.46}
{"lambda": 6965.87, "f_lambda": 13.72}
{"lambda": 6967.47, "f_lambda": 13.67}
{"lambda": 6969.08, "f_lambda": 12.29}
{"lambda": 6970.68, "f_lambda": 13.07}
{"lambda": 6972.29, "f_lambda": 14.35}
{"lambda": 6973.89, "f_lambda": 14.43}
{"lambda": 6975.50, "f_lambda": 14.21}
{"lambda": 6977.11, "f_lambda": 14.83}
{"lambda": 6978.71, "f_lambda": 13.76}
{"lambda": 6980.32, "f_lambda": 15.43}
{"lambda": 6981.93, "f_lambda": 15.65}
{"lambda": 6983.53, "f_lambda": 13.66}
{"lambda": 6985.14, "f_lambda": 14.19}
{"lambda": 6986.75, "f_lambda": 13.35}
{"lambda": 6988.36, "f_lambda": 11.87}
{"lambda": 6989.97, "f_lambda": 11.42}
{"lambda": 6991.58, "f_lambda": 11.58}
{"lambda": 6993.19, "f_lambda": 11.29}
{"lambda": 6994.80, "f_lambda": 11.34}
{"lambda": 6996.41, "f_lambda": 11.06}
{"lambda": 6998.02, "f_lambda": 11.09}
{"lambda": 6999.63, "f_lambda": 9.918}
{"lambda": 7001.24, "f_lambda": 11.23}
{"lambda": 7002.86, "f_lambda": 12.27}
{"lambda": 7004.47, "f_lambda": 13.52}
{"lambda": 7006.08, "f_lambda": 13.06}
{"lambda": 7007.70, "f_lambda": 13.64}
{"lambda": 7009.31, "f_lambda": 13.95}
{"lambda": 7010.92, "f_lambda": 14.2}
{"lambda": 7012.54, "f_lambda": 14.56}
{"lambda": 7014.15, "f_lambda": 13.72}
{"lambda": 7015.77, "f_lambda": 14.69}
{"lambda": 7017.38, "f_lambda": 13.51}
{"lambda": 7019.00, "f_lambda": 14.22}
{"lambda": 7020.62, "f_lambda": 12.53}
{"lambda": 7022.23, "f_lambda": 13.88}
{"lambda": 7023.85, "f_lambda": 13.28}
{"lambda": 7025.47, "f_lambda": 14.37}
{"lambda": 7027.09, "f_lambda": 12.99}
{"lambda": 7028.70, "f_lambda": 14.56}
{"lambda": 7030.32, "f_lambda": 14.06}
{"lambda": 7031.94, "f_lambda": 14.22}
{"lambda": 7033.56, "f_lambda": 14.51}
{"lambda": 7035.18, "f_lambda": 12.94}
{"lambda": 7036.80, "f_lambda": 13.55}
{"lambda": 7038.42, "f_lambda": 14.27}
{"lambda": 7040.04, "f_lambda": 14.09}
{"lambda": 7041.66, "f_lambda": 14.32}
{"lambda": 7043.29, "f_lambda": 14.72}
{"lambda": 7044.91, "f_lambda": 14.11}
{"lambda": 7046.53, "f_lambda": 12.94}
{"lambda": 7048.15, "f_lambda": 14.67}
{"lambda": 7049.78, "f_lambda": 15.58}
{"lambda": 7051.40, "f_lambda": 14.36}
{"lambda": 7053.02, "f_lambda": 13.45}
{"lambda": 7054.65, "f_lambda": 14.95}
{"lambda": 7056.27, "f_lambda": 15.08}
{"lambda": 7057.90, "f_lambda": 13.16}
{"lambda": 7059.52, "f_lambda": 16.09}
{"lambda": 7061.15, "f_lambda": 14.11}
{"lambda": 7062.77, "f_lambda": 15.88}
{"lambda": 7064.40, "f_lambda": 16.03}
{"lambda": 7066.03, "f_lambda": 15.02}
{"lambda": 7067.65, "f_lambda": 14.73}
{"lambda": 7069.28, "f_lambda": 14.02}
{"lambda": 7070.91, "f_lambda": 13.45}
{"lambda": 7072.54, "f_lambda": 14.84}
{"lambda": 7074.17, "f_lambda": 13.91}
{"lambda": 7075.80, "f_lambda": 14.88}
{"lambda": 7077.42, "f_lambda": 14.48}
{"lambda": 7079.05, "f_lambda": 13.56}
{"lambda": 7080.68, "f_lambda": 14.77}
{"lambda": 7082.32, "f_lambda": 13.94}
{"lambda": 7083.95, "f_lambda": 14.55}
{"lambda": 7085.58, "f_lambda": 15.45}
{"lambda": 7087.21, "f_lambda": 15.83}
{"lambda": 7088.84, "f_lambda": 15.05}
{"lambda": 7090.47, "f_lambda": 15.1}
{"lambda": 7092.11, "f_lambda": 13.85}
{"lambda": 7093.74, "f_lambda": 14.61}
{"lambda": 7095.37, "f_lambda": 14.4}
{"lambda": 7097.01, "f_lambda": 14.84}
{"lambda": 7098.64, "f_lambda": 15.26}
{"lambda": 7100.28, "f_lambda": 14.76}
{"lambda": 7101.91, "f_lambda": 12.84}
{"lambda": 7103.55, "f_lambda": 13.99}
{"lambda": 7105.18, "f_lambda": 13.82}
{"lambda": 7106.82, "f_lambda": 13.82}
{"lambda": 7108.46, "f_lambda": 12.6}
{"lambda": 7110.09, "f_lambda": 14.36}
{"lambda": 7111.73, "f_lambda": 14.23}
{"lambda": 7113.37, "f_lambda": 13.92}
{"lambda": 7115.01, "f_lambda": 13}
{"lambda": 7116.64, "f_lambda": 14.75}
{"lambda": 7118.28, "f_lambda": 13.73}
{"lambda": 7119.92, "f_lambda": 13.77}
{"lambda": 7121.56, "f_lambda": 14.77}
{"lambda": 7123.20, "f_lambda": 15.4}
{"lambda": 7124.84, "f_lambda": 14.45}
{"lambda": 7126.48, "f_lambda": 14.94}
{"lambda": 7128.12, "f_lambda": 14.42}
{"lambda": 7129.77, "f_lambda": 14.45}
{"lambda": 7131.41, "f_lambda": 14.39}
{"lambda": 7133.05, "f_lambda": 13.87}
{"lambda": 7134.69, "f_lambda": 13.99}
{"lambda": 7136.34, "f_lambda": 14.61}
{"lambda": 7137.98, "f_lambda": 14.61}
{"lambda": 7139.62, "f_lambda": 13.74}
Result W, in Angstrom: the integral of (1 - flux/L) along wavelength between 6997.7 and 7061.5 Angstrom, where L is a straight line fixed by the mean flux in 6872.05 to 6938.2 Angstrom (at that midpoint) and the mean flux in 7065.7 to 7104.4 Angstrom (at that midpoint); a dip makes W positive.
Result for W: 3.6 Angstrom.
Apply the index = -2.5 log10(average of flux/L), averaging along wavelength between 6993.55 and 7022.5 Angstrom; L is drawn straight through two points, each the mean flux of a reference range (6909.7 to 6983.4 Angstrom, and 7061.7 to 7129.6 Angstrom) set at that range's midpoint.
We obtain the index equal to 0.13 mag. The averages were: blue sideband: 14.5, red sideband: 14.4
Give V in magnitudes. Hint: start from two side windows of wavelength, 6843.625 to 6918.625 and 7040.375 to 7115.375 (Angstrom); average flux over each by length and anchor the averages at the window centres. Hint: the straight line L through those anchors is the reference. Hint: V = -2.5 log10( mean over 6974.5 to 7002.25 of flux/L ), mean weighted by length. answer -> 0.15 mag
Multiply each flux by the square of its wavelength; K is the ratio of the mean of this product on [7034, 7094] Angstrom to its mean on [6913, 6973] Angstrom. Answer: 1.0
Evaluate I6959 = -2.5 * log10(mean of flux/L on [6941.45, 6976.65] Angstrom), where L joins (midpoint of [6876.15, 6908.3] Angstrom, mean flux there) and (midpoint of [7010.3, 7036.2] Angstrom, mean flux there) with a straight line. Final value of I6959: 0.03 mag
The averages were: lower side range 14.6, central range 13.9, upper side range 13.9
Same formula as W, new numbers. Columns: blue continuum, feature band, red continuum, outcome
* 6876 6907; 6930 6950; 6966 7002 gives -1.0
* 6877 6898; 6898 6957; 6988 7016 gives -4.2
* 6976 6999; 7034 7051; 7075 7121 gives -0.7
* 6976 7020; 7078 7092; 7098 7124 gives -0.9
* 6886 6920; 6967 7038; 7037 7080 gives 6.3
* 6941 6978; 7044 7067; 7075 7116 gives -0.8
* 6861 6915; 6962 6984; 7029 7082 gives 0.9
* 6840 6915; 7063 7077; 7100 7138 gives -0.4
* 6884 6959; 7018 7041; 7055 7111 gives 1.2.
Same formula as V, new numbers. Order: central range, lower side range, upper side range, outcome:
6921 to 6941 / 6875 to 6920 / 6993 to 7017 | -0.05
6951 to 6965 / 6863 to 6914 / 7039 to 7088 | 0.06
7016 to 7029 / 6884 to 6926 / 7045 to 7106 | 0.07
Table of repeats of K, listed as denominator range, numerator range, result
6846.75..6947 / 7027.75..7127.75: 1.03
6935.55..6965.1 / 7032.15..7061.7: 1.04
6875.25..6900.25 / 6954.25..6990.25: 0.97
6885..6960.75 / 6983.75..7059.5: 0.94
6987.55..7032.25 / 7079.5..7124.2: 1.14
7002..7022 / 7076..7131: 1.08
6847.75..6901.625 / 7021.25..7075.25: 1.04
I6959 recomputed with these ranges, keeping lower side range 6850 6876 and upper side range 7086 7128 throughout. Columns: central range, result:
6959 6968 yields 0.066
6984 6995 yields 0.172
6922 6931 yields -0.038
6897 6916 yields -0.047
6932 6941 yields -0.021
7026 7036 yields 0.034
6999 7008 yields 0.172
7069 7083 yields 0.010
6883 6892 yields -0.009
